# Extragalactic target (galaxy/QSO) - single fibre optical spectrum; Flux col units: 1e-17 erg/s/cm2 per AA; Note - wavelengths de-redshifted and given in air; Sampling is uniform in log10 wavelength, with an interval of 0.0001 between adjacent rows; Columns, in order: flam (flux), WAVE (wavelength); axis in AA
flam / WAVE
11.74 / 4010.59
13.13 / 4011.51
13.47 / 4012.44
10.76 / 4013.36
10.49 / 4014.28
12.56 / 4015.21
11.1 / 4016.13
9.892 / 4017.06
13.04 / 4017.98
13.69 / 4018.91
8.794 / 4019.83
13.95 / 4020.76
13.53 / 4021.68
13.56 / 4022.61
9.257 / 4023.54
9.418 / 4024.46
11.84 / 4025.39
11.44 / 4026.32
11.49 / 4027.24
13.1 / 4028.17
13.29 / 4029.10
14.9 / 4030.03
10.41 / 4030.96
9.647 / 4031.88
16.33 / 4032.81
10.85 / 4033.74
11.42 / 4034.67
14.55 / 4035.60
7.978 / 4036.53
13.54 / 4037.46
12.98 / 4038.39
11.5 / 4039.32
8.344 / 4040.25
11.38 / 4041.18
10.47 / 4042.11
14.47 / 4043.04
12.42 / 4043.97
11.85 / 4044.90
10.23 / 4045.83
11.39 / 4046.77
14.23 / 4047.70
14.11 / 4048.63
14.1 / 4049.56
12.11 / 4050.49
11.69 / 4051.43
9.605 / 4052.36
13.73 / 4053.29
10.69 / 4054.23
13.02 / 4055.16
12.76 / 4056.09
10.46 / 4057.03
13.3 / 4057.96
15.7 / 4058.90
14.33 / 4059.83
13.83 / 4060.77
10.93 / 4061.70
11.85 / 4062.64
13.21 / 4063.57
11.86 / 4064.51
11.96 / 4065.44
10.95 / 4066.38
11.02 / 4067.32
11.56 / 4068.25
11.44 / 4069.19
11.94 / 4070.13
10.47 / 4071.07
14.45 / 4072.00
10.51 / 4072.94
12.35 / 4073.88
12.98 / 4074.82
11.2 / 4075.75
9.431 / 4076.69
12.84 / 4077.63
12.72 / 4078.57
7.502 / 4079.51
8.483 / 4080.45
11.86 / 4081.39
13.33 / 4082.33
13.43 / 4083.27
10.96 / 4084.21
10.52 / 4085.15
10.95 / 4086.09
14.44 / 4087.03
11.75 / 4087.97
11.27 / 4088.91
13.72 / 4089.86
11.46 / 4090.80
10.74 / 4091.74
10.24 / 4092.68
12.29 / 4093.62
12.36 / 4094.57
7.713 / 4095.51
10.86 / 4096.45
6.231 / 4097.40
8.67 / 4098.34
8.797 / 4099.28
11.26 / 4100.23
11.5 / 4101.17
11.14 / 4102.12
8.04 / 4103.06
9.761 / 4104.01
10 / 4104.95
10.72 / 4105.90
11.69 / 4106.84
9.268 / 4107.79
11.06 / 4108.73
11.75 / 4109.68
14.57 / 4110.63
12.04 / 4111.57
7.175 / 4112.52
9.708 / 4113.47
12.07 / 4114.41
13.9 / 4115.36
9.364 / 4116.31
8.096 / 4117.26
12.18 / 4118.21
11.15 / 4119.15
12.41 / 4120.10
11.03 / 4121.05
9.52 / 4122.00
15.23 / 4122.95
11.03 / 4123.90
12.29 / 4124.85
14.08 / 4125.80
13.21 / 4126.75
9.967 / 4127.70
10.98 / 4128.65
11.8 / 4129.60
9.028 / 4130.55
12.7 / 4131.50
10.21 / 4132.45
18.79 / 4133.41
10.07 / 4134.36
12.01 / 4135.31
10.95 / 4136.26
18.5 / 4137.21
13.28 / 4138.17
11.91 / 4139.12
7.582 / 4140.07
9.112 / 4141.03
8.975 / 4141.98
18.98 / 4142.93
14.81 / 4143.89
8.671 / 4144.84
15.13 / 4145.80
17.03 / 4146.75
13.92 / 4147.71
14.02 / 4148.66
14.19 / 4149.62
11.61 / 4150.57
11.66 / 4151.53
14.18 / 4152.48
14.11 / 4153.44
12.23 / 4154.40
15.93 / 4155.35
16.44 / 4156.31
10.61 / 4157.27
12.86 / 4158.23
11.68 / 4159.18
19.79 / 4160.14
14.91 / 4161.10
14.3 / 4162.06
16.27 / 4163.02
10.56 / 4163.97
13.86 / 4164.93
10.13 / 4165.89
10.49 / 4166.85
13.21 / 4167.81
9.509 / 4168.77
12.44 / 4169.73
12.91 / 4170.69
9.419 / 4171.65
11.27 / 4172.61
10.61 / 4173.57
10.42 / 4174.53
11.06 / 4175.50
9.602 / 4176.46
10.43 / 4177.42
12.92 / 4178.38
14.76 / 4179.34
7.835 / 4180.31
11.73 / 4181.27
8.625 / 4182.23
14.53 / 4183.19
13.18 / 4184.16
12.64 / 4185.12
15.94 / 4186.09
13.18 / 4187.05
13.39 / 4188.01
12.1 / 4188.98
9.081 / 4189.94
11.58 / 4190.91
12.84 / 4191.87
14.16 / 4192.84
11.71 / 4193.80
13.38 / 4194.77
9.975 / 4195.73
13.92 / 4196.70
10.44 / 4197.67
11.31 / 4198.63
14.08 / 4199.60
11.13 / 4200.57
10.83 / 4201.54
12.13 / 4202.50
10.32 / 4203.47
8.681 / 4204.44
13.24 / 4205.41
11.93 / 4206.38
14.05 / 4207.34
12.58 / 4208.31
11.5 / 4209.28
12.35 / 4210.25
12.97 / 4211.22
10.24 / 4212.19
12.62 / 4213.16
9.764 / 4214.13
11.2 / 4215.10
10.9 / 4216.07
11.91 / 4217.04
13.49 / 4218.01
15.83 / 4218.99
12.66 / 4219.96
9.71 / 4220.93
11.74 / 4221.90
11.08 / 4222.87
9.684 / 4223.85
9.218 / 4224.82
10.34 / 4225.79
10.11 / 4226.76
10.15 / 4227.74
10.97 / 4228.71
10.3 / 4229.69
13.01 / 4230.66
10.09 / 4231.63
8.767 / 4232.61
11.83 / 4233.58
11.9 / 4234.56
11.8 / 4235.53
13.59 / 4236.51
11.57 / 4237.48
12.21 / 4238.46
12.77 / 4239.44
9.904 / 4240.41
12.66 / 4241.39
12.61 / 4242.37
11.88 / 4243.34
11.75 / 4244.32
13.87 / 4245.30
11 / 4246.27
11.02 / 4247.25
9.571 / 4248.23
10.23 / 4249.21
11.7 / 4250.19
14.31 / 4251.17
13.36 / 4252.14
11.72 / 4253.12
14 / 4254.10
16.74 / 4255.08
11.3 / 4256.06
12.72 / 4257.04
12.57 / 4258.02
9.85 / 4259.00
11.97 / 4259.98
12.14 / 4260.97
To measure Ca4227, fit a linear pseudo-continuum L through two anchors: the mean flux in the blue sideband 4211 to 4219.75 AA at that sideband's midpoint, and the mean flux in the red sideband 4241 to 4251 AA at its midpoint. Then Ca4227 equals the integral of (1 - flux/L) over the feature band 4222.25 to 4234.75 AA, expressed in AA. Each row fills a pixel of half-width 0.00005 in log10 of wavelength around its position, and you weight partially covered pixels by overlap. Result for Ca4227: 1.4 AA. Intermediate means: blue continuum 12.1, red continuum 11.7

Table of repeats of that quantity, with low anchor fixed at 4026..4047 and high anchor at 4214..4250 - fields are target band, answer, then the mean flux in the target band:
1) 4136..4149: -1.62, 13.1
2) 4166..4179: 0.50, 11.1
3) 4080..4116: 2.52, 10.9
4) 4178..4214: -1.83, 12.1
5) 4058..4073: -0.61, 12.3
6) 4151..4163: -2.62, 14.1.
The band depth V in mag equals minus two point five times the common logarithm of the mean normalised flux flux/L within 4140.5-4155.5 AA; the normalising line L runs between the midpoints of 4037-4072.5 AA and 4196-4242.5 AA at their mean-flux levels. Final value -0.13 mag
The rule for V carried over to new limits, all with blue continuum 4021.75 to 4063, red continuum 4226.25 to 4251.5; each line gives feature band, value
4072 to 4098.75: 0.080 mag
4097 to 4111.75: 0.151 mag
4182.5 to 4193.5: -0.105 mag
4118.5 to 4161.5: -0.090 mag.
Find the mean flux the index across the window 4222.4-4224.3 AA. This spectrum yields 10.3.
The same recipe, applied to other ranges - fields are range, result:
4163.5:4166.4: 11.5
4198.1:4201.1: 12.1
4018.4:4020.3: 11.3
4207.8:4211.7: 12.4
